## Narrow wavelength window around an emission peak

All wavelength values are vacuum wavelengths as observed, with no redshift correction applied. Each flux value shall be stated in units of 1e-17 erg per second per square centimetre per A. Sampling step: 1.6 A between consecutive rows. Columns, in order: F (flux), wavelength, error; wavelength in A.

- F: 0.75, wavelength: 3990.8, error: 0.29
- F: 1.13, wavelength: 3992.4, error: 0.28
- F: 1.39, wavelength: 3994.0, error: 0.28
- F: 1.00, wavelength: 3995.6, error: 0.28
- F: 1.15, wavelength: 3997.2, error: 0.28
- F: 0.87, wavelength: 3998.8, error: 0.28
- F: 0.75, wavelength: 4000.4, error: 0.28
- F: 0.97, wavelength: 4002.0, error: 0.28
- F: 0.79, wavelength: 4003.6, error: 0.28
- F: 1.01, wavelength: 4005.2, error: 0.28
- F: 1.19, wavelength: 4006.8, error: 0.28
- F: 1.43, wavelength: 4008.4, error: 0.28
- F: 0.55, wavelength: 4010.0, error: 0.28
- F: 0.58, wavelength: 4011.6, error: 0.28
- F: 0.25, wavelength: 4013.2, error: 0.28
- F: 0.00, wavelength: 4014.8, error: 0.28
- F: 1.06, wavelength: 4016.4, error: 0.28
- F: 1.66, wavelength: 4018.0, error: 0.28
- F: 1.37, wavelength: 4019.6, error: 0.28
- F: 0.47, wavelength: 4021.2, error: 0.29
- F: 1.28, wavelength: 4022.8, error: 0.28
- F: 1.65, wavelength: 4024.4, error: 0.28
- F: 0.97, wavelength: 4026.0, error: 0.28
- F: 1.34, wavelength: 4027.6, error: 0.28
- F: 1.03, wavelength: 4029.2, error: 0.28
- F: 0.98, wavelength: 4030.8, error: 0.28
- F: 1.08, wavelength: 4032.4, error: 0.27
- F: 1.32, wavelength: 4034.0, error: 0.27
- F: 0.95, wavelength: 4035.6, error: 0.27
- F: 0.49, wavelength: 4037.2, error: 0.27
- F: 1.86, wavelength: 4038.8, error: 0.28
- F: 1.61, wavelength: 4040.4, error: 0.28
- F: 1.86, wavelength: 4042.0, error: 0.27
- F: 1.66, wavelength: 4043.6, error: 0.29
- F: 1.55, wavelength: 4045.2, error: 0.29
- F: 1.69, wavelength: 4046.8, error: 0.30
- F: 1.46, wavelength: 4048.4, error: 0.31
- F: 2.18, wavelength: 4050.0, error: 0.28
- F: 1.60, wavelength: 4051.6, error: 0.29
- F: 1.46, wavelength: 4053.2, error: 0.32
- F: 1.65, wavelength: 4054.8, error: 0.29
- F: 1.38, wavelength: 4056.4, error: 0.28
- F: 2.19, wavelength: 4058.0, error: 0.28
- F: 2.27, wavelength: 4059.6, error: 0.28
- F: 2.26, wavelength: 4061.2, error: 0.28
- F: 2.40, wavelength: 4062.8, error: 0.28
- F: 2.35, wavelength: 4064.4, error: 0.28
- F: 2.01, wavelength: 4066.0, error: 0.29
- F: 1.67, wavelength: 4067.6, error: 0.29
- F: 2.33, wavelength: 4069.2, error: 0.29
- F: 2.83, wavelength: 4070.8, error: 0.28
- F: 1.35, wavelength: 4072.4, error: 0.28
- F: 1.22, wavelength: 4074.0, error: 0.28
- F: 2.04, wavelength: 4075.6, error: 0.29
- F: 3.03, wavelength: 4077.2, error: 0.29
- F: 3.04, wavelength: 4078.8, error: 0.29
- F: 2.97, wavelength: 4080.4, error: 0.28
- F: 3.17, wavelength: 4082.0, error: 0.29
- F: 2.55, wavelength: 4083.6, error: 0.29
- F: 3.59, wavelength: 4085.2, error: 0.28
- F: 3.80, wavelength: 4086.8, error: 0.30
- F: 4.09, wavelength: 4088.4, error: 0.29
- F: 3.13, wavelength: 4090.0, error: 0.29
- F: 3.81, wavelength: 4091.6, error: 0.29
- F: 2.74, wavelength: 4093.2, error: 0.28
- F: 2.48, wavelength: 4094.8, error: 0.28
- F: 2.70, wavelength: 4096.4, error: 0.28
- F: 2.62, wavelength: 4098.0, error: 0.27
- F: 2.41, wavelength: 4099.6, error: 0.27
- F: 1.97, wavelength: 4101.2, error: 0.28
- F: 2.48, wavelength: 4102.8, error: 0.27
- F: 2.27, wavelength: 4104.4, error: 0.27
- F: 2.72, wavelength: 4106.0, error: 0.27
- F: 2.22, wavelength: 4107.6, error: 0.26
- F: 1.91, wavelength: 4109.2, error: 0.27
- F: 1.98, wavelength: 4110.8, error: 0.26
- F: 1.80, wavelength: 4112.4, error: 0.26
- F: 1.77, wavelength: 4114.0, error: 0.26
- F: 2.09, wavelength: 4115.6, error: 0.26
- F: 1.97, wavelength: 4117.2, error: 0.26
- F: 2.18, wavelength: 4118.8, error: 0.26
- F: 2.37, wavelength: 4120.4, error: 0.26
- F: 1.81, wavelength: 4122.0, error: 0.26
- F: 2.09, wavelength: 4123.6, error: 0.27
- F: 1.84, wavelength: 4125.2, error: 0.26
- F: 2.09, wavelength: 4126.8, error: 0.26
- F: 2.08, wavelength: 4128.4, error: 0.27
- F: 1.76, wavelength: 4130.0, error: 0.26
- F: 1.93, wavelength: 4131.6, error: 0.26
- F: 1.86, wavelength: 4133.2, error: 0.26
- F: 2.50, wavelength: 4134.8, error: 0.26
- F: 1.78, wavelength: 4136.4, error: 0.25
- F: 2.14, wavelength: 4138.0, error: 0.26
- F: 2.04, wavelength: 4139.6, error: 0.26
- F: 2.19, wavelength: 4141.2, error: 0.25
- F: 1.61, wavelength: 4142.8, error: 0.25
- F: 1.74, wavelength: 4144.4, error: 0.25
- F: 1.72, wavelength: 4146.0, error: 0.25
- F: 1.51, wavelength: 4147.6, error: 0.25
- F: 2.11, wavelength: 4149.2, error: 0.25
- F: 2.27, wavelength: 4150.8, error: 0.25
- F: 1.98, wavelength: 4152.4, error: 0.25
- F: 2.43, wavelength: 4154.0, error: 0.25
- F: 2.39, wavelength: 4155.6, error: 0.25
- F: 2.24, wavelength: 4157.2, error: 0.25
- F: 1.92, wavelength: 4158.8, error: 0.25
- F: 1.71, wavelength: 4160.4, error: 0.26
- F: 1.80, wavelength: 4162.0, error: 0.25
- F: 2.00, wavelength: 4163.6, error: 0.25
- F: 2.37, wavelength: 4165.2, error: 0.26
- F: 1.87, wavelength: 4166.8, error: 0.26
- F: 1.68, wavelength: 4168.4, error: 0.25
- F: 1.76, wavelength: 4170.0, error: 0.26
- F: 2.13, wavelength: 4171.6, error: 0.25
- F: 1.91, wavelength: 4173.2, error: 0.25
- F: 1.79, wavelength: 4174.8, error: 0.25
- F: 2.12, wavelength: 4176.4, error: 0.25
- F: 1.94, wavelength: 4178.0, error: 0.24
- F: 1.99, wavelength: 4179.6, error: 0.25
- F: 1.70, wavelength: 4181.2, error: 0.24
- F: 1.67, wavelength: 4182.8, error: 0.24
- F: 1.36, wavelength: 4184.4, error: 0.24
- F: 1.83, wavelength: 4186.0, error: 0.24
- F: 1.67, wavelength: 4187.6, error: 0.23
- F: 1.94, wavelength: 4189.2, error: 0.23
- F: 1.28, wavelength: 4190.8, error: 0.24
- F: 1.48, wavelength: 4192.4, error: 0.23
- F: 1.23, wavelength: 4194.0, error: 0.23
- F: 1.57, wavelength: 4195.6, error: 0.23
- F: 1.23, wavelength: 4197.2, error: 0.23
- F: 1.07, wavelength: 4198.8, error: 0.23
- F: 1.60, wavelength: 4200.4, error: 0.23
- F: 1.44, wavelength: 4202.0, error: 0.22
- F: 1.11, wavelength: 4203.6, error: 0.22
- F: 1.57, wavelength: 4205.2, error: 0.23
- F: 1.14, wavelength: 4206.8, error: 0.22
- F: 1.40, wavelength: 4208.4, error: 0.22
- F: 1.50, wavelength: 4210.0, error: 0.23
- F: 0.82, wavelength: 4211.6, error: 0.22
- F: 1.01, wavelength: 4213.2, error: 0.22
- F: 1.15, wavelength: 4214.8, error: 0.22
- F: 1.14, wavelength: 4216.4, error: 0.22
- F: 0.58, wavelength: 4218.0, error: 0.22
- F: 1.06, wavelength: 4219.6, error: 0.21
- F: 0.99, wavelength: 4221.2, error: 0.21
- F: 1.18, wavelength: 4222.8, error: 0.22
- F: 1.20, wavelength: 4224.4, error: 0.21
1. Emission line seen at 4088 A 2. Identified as Lyman alpha 1216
